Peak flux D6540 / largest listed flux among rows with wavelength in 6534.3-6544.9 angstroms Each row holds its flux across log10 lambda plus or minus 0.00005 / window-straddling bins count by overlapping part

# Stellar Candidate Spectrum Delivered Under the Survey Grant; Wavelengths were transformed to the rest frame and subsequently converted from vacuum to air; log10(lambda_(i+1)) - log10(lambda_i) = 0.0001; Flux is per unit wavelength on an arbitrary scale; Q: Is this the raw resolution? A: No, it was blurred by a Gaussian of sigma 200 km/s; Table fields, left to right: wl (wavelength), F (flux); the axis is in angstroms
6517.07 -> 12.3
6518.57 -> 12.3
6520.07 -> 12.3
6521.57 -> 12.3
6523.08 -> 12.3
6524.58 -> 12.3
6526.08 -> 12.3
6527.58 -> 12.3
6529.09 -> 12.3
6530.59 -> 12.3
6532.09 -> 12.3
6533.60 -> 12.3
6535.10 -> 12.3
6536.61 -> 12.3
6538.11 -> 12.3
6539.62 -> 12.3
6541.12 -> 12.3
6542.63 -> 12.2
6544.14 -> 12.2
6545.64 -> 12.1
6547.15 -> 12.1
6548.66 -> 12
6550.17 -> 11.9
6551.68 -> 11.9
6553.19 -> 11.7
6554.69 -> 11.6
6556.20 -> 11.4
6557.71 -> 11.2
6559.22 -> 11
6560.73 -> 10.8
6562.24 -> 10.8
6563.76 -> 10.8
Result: 12.3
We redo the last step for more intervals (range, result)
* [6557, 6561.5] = 11.2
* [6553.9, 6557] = 11.6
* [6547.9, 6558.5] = 12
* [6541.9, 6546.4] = 12.2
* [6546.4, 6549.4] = 12.1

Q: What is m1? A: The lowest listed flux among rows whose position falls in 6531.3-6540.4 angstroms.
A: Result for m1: 12.3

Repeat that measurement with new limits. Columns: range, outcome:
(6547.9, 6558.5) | 11.2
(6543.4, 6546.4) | 12.1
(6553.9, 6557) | 11.4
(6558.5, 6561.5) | 10.8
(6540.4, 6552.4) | 11.9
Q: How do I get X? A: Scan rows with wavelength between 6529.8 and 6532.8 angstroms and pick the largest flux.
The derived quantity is 12.3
